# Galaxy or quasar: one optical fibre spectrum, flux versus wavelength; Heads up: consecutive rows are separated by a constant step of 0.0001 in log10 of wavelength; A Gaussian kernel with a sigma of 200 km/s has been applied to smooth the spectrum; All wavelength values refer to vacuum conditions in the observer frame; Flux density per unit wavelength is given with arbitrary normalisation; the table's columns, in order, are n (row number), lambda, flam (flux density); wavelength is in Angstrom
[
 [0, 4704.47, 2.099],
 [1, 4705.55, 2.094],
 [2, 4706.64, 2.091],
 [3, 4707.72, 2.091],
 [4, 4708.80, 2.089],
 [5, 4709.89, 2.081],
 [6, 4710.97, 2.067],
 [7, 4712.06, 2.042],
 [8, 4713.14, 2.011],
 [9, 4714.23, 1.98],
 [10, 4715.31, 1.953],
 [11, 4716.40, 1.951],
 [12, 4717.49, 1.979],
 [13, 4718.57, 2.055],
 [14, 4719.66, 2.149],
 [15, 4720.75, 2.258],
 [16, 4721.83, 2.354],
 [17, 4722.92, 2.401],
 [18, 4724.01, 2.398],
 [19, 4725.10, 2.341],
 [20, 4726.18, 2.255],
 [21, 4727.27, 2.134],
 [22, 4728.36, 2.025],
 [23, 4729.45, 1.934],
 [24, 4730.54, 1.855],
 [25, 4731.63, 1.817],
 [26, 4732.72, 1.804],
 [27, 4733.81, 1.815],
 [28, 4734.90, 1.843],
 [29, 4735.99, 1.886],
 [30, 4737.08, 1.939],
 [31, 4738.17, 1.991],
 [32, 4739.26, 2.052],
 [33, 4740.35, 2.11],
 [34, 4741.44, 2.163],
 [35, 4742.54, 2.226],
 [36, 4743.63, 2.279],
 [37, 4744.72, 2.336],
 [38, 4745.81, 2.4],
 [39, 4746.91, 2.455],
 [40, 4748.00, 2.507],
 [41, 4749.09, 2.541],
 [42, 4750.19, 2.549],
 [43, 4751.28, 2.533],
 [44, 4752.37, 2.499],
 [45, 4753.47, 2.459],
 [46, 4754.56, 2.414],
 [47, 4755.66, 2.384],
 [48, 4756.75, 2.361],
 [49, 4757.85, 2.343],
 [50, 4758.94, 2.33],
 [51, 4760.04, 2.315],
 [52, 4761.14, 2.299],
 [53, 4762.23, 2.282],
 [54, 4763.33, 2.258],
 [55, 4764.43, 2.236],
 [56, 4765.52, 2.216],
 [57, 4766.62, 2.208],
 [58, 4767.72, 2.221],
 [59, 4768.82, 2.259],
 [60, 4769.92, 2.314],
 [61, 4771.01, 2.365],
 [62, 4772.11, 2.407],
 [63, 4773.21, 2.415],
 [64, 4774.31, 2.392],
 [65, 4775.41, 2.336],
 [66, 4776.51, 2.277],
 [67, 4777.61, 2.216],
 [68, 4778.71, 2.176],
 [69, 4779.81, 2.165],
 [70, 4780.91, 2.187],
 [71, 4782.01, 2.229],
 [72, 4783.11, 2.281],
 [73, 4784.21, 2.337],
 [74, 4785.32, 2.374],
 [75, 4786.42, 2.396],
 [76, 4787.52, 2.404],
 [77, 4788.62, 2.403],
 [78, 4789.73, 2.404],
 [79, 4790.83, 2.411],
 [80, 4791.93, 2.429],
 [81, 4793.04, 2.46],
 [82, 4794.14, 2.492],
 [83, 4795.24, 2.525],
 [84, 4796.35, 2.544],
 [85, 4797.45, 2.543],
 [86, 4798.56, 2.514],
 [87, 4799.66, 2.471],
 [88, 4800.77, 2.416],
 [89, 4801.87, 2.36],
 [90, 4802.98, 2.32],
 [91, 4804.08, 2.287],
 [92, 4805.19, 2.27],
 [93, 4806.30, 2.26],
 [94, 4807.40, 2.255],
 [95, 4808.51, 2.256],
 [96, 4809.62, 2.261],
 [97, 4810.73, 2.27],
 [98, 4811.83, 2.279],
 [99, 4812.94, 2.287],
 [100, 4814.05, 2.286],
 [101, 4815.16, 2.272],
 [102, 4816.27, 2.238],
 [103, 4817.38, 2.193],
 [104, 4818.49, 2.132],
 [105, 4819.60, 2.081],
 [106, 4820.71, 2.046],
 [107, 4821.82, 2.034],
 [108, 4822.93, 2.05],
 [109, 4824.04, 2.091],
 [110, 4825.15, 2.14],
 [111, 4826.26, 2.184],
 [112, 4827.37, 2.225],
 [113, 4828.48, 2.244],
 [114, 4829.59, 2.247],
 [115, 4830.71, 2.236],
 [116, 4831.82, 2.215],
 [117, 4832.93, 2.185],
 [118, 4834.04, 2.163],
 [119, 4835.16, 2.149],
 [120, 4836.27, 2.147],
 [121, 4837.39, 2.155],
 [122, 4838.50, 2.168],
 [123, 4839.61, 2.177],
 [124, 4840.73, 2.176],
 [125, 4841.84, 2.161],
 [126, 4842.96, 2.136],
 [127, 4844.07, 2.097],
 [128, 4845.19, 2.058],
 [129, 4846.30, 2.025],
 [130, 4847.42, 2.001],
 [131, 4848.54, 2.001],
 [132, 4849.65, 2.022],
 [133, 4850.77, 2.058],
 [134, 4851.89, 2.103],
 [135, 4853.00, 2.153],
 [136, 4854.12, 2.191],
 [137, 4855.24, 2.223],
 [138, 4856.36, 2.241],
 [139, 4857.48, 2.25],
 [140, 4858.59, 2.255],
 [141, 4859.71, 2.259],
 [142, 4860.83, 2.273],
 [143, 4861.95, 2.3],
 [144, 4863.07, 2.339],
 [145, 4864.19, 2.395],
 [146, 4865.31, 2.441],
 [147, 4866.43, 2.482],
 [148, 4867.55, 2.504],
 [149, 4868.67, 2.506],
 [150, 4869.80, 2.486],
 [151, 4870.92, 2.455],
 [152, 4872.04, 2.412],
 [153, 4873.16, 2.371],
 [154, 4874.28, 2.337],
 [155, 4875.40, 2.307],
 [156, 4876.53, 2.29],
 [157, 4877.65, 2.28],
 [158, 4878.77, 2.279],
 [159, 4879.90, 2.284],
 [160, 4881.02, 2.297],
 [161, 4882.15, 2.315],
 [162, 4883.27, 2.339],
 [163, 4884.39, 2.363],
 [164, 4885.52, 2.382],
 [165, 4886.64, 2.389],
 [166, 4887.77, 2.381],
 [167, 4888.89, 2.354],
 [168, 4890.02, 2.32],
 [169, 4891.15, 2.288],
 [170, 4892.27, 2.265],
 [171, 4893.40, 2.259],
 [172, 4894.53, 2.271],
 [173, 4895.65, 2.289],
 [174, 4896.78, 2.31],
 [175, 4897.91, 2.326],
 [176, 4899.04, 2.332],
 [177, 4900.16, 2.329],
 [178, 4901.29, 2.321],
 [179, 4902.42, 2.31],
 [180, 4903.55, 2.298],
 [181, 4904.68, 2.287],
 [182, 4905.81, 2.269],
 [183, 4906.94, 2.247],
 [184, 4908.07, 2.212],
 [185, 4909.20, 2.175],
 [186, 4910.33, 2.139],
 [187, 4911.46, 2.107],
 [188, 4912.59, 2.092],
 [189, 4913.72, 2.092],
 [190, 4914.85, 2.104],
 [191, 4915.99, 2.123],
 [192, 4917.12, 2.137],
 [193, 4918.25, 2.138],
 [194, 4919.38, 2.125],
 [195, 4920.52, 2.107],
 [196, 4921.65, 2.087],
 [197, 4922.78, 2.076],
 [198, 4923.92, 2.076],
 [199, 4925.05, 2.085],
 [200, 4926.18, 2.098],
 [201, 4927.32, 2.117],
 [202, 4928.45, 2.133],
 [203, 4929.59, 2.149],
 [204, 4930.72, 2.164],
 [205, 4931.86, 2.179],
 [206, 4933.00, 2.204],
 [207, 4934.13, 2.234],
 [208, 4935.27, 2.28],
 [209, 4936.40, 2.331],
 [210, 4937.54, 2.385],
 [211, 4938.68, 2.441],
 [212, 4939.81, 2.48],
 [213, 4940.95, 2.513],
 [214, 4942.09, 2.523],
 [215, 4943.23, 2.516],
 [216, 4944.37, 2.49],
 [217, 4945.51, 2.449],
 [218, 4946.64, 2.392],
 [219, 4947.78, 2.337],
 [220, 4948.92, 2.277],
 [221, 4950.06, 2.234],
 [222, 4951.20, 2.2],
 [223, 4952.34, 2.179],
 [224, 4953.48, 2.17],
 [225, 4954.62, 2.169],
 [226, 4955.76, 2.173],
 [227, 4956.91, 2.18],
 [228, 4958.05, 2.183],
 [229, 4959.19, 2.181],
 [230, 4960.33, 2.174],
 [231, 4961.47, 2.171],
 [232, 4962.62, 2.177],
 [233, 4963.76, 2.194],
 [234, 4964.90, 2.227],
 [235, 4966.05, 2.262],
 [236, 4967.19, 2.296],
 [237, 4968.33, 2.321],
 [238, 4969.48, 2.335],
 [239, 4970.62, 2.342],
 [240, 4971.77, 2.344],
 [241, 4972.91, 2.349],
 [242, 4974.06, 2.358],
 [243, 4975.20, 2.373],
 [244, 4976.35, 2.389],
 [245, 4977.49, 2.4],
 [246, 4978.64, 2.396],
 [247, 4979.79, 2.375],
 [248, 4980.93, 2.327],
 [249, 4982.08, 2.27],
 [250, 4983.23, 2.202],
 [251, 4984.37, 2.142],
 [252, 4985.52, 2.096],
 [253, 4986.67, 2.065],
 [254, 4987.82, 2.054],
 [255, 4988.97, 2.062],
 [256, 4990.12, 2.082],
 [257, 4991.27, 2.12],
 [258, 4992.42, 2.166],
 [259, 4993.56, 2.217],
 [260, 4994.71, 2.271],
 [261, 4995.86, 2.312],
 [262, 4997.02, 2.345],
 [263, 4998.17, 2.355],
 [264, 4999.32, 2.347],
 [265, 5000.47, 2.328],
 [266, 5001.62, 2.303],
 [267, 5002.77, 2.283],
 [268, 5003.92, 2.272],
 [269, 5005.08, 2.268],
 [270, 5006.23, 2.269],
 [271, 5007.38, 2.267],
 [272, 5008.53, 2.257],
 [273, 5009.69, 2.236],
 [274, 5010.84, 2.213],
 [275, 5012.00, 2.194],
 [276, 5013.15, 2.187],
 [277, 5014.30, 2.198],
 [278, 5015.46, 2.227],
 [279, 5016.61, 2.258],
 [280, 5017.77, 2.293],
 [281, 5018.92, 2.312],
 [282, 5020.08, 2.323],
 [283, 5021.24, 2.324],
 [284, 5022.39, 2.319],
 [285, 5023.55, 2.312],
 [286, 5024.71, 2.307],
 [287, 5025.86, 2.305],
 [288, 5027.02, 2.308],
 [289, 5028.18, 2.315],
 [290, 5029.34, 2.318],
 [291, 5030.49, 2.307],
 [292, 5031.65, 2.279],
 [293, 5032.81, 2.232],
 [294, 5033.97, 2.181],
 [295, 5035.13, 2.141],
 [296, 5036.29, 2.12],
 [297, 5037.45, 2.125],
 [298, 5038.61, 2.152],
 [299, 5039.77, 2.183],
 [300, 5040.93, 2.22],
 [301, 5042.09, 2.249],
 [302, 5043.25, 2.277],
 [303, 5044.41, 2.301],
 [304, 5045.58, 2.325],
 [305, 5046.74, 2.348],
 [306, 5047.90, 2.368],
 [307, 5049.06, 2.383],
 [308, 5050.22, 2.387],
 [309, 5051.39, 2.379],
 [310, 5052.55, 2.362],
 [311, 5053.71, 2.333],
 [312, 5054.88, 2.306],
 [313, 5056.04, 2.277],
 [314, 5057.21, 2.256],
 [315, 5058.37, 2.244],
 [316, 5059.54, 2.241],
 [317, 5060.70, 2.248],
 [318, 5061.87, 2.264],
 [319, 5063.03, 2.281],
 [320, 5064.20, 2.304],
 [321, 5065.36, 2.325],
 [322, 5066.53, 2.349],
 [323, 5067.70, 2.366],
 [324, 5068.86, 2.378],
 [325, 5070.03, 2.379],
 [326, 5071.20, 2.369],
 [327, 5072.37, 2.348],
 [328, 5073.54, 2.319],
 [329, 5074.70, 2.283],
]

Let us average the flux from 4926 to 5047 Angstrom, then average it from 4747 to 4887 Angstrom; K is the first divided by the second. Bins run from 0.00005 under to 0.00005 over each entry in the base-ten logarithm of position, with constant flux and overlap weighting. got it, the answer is 0.99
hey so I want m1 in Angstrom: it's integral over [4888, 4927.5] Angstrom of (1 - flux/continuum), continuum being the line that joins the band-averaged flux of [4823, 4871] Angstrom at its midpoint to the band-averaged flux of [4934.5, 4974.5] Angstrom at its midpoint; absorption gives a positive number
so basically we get 1.0 Angstrom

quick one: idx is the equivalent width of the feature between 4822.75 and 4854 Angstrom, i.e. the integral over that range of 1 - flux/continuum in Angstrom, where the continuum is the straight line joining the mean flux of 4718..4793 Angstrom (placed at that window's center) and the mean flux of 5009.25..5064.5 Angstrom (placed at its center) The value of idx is 1.7 Angstrom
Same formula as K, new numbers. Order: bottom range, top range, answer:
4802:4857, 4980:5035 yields 1.03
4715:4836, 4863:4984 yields 1.01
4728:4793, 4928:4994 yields 1.00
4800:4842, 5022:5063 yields 1.03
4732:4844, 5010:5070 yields 1.01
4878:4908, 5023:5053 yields 0.99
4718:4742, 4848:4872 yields 1.10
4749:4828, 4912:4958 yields 0.96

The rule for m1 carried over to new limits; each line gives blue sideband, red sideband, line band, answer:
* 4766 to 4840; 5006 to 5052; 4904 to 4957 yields 1.0 Angstrom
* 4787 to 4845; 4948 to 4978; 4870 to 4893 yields -0.8 Angstrom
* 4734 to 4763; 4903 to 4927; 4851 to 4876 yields -1.6 Angstrom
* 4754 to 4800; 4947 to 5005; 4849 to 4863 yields 0.7 Angstrom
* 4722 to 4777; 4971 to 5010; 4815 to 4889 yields 0.6 Angstrom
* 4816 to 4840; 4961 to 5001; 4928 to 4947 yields -1.0 Angstrom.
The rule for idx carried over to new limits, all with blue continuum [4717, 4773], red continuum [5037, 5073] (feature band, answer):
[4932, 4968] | -0.21 Angstrom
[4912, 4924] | 0.86 Angstrom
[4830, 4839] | 0.28 Angstrom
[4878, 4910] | -0.54 Angstrom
